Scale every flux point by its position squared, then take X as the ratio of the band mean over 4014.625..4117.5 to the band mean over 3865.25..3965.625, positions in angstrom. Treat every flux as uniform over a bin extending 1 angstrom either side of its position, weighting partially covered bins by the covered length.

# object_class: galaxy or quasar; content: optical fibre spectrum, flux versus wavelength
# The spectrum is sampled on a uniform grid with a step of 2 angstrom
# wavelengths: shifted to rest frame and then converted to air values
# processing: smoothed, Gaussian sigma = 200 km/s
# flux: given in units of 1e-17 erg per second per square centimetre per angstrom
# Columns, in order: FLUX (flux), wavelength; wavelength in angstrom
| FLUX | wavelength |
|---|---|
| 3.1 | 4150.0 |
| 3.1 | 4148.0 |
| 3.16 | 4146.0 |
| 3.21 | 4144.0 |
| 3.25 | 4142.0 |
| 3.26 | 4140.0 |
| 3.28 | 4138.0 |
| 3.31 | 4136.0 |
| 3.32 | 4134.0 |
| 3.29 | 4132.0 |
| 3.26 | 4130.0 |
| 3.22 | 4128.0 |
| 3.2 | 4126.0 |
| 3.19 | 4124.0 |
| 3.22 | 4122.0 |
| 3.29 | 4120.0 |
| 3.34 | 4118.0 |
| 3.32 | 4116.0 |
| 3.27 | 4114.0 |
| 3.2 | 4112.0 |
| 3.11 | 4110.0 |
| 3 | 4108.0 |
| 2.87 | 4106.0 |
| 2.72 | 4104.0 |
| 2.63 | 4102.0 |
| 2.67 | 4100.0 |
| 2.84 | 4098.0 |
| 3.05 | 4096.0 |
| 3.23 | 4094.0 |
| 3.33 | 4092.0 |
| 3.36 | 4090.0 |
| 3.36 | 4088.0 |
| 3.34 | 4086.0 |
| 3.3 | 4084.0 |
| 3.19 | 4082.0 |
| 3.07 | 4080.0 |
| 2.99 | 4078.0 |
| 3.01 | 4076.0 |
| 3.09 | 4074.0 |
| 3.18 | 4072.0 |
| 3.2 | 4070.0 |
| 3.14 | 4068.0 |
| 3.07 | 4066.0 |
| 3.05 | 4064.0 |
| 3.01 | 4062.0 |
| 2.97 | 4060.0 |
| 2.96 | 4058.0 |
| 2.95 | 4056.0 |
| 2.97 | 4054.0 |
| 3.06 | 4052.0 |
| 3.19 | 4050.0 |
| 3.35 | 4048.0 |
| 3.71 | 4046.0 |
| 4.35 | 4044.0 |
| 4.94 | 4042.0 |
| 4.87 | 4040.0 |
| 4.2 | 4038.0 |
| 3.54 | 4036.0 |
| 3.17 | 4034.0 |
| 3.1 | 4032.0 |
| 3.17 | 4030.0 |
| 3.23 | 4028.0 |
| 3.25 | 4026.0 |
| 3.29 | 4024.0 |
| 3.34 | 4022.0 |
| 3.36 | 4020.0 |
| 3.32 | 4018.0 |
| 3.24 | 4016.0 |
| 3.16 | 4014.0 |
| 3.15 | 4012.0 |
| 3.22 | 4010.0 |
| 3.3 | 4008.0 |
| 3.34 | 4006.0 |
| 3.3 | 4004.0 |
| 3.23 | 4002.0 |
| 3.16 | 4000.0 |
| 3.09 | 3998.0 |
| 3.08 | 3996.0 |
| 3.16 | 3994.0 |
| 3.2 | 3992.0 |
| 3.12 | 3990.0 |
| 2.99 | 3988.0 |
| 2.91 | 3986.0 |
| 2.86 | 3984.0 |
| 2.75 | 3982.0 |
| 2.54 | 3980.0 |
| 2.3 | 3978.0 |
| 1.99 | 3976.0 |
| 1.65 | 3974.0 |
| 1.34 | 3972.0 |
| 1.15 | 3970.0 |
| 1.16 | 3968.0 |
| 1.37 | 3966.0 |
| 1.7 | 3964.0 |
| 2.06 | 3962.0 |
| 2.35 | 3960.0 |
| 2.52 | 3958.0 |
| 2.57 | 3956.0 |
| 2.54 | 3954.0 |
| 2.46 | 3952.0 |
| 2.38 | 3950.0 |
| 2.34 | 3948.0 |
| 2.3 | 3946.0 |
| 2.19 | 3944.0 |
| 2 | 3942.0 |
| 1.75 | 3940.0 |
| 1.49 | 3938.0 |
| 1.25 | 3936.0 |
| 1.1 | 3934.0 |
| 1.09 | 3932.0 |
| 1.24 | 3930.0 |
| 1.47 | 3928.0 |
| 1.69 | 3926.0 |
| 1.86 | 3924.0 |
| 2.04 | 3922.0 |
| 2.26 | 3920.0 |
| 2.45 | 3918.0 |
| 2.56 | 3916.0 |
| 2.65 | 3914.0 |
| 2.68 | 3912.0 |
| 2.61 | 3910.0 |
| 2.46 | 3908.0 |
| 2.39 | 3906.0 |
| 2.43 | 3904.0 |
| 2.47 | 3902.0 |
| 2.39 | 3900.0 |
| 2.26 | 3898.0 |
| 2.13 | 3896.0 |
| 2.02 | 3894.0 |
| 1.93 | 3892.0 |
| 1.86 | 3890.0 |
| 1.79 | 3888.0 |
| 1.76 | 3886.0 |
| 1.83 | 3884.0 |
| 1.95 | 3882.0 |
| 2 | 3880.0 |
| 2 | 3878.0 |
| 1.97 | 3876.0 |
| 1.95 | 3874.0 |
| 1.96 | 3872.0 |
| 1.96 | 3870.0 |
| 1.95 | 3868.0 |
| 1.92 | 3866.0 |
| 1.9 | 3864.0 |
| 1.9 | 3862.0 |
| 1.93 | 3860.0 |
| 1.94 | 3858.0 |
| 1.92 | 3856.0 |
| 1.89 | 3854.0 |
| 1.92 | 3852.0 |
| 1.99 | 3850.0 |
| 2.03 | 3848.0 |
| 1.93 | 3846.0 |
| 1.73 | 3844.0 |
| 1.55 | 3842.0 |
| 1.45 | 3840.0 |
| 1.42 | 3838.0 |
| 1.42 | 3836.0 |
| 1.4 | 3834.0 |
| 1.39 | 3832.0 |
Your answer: 1.71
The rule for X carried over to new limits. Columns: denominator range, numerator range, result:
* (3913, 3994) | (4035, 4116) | 1.64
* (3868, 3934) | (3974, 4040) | 1.61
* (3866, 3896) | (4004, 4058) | 1.92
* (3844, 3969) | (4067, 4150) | 1.73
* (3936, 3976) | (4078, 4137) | 1.75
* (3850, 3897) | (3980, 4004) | 1.67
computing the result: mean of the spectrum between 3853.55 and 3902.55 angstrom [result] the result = 1.98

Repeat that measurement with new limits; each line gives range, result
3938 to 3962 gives 2.26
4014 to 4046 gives 3.61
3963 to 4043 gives 2.96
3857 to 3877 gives 1.94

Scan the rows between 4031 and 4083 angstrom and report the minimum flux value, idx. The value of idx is 2.95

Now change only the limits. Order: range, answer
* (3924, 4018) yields 1.09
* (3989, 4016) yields 3.08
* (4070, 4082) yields 2.99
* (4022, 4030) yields 3.17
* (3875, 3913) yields 1.76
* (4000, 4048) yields 3.1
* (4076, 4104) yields 2.63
